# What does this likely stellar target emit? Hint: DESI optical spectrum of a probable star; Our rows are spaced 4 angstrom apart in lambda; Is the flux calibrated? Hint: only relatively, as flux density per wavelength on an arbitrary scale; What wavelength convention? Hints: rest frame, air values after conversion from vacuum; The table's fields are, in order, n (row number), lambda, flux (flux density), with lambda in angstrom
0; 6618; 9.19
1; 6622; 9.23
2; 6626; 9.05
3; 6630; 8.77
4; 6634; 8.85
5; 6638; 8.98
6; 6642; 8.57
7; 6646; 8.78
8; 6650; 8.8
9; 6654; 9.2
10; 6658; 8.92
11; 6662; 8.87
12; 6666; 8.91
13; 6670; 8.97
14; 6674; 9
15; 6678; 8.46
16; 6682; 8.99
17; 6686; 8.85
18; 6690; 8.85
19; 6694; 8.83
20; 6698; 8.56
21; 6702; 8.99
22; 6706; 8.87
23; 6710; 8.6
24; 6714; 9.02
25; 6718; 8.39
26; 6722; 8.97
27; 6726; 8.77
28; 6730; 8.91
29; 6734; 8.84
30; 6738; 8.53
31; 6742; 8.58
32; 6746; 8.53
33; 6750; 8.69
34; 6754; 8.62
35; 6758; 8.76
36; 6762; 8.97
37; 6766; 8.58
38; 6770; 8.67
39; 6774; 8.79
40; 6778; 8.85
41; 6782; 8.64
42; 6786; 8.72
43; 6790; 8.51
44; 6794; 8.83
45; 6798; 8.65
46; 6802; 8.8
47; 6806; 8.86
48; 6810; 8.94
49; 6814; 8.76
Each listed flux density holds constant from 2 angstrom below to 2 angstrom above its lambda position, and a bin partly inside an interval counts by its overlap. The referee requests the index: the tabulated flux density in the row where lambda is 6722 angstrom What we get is 8.97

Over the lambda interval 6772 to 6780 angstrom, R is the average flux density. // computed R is 8.82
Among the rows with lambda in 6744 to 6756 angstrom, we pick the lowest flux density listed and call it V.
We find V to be 8.53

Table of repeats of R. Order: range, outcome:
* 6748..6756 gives 8.65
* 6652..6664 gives 9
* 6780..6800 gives 8.67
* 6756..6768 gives 8.77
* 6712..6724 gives 8.79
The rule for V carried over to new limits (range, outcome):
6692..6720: 8.39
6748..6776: 8.58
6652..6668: 8.87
